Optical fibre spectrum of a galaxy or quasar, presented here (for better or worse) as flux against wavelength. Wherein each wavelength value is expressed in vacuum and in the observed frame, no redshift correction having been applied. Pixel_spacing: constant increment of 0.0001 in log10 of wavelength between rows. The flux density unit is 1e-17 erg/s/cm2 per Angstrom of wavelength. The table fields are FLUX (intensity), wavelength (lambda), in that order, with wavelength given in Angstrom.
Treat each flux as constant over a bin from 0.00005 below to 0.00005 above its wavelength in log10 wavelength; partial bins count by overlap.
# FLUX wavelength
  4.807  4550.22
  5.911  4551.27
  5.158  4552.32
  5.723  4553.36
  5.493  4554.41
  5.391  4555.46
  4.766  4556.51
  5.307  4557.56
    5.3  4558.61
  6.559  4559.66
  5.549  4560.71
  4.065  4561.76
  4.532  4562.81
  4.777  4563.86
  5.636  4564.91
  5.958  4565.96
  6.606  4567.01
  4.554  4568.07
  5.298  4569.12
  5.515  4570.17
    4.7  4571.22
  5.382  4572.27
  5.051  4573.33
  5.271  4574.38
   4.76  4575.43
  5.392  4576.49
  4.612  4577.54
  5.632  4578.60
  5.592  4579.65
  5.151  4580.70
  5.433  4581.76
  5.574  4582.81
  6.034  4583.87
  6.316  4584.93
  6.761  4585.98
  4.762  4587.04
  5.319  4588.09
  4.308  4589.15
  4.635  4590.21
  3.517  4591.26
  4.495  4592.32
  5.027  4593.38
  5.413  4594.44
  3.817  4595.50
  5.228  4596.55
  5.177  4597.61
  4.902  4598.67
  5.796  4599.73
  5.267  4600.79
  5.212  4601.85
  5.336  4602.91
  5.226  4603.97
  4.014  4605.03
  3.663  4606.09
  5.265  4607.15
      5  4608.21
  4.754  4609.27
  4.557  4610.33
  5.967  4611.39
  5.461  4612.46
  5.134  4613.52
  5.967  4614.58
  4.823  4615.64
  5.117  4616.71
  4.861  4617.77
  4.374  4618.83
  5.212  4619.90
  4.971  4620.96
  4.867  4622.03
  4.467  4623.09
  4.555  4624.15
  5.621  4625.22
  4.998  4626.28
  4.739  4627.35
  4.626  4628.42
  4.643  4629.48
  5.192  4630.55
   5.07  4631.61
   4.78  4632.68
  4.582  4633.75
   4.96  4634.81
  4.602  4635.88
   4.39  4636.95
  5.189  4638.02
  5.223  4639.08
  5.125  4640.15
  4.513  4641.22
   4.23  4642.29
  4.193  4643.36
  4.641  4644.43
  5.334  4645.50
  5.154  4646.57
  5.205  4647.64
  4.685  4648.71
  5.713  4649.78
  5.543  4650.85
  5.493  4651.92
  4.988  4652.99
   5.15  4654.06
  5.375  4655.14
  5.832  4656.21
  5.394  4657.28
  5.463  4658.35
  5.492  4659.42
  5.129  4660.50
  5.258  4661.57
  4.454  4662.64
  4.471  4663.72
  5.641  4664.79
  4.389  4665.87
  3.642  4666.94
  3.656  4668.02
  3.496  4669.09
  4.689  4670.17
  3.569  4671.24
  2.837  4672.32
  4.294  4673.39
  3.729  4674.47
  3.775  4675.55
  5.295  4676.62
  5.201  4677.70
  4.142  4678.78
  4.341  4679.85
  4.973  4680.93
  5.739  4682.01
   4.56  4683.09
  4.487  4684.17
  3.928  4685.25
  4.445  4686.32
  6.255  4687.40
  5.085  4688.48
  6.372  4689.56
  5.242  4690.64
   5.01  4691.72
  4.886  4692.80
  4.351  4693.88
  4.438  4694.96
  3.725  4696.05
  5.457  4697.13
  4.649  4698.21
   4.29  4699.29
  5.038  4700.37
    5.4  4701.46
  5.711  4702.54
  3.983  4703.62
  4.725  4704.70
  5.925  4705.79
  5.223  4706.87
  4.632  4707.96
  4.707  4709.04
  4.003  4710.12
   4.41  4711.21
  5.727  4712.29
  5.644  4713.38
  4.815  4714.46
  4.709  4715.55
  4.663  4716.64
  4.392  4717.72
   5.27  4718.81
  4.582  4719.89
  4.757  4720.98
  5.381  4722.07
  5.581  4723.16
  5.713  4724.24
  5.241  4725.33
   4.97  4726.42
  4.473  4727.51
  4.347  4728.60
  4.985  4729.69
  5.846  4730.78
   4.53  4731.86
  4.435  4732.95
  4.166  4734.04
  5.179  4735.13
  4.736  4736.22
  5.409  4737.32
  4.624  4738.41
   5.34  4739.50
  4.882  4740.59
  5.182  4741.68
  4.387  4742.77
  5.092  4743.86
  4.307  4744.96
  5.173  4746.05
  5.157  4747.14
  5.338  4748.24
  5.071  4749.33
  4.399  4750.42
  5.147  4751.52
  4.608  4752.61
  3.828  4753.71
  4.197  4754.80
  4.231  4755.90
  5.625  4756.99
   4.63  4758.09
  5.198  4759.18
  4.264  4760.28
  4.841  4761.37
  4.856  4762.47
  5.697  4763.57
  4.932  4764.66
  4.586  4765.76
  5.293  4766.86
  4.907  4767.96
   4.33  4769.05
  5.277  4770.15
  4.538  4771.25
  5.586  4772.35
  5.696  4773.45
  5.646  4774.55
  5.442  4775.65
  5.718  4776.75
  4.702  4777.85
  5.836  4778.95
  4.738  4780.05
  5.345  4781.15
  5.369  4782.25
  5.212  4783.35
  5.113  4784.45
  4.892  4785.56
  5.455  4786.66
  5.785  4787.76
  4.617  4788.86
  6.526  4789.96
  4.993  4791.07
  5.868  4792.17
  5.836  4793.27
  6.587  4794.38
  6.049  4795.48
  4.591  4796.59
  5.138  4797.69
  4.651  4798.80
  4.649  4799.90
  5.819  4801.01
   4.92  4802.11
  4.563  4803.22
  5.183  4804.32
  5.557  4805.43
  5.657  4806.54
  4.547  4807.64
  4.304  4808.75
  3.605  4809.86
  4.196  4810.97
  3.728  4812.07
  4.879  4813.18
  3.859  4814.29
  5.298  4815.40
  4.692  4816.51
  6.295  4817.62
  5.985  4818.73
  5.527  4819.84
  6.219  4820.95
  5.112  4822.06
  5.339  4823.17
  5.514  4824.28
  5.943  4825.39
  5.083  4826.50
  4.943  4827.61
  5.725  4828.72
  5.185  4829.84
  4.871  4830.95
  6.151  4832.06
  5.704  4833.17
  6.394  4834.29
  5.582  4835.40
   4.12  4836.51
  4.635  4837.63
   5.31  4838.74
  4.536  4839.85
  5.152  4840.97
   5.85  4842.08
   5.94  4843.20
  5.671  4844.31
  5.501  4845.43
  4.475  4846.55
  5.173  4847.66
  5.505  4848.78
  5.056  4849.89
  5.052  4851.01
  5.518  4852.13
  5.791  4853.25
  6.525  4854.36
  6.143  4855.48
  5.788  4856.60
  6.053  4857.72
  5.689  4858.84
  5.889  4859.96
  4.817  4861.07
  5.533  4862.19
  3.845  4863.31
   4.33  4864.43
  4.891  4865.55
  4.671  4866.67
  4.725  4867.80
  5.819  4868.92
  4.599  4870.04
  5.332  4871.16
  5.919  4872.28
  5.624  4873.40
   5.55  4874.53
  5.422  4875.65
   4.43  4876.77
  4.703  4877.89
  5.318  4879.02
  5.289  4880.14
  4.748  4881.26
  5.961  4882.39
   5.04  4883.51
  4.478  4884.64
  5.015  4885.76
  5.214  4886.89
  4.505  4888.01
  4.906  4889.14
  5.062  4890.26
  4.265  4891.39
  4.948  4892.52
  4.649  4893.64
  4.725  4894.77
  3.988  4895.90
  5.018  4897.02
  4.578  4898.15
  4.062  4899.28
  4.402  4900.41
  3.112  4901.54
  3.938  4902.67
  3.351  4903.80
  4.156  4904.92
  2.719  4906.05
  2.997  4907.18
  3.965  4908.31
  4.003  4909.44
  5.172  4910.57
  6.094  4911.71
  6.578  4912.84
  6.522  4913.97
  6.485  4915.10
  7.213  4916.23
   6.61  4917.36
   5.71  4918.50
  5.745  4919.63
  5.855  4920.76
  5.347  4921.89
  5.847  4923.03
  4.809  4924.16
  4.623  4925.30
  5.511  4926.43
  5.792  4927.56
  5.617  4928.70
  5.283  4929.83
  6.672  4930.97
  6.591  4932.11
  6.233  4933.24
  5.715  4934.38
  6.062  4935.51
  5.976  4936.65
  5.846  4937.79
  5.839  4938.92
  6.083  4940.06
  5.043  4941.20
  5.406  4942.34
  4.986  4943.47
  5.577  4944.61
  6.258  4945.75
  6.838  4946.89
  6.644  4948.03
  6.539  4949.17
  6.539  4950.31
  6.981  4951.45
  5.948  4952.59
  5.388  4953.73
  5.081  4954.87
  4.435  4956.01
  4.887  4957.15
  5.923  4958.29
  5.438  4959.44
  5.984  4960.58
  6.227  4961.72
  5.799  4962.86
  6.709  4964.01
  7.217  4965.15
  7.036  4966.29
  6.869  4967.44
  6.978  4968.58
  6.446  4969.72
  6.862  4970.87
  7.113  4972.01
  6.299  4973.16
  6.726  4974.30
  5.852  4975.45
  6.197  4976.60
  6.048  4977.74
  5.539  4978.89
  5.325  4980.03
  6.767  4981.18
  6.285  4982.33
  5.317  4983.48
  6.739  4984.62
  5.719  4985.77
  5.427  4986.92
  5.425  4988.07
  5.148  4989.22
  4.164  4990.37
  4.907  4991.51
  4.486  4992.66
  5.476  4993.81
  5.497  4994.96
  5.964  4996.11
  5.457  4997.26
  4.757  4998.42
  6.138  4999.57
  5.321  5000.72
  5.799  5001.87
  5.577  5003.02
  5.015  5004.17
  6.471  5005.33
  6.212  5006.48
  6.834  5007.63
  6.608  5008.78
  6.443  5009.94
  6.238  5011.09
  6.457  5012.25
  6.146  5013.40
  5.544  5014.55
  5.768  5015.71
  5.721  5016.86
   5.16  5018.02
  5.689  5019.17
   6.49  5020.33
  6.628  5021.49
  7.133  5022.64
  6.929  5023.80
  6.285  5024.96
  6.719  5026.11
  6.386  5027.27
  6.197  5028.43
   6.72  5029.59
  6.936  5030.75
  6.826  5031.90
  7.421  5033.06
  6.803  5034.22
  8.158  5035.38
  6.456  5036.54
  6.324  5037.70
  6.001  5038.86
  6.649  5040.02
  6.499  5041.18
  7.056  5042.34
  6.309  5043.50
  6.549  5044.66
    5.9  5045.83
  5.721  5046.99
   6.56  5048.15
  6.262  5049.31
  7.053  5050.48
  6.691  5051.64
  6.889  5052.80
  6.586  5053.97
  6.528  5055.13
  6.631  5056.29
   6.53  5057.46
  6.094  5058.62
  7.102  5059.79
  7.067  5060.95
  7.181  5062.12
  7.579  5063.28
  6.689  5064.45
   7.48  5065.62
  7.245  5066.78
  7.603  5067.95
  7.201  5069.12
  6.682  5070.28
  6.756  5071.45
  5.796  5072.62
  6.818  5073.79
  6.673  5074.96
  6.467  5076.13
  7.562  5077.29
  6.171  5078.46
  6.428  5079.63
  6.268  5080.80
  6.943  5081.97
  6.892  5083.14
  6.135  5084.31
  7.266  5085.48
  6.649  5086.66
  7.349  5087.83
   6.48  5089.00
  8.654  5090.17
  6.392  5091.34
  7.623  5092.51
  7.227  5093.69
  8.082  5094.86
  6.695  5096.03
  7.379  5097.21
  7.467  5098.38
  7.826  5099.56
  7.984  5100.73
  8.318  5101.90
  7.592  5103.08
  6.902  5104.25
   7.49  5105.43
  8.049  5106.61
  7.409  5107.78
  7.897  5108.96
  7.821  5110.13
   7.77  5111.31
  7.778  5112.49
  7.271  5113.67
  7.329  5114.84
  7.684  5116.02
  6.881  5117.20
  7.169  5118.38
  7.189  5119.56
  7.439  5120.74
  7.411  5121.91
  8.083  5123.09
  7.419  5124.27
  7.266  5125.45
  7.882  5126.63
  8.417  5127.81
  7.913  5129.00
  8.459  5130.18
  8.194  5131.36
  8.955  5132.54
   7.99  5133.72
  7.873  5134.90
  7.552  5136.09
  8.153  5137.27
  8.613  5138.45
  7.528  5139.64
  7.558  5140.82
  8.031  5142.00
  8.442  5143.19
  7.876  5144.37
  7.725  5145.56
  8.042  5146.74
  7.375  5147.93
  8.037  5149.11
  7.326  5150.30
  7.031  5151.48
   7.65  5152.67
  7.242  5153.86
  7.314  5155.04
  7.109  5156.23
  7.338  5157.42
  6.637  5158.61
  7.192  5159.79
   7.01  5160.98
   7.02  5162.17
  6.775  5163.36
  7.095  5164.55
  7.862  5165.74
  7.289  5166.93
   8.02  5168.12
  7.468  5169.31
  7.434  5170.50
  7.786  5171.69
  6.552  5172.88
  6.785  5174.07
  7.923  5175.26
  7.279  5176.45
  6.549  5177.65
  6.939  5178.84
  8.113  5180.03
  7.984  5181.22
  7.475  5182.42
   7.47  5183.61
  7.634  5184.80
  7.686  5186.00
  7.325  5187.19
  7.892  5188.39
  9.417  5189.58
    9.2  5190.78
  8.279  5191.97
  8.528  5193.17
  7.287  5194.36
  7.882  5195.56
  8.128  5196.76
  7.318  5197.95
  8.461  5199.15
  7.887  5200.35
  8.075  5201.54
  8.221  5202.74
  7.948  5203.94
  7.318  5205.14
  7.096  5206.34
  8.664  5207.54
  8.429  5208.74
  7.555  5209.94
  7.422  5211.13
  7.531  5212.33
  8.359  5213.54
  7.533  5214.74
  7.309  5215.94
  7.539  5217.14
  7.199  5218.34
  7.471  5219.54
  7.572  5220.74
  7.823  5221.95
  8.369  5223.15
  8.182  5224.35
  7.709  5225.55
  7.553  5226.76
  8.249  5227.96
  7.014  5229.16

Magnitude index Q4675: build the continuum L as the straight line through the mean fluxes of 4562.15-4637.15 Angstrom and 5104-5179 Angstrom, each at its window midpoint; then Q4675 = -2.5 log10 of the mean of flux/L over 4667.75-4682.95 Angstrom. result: 0.25 mag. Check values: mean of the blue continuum 5.06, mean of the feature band 4.29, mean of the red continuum 7.56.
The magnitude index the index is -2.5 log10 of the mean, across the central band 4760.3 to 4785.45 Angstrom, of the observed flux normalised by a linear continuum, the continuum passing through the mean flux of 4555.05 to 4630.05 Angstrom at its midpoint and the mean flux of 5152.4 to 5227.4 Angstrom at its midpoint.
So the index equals 0.14 mag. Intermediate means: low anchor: 5.11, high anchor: 7.64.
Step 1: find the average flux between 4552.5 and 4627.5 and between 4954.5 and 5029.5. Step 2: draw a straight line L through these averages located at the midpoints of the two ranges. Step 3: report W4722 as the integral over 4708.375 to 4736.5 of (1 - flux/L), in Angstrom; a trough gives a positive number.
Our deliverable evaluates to 2.70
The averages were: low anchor 5.14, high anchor 5.98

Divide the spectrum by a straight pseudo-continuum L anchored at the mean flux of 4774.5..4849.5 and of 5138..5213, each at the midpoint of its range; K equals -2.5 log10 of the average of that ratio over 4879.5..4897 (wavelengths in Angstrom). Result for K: 0.18 mag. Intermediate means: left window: 5.25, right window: 7.65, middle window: 4.86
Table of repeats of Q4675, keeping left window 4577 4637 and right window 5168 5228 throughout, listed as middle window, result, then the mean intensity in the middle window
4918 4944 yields 0.15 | 5.68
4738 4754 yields 0.17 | 4.85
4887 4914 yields 0.39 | 4.46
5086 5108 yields -0.02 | 7.45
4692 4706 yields 0.14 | 4.79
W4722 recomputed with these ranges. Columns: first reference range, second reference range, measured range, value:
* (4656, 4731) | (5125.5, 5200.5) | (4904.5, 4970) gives 5.57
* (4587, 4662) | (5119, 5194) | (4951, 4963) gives 1.86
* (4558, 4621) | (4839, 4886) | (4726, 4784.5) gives 3.04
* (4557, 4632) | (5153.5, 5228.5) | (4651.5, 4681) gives 4.20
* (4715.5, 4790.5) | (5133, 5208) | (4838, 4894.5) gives 5.13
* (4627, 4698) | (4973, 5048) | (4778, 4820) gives 1.23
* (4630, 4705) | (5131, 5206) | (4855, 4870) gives 1.78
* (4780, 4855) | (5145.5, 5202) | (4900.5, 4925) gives 3.53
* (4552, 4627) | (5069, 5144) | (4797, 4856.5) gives 9.31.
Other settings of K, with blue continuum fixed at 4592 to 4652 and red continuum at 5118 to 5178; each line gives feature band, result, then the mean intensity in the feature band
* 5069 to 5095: 0.06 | 6.87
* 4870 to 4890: 0.21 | 5.13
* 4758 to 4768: 0.15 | 4.93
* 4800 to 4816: 0.24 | 4.72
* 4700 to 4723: 0.09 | 4.95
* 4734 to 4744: 0.13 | 4.93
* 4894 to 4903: 0.43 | 4.24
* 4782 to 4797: 0.06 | 5.5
